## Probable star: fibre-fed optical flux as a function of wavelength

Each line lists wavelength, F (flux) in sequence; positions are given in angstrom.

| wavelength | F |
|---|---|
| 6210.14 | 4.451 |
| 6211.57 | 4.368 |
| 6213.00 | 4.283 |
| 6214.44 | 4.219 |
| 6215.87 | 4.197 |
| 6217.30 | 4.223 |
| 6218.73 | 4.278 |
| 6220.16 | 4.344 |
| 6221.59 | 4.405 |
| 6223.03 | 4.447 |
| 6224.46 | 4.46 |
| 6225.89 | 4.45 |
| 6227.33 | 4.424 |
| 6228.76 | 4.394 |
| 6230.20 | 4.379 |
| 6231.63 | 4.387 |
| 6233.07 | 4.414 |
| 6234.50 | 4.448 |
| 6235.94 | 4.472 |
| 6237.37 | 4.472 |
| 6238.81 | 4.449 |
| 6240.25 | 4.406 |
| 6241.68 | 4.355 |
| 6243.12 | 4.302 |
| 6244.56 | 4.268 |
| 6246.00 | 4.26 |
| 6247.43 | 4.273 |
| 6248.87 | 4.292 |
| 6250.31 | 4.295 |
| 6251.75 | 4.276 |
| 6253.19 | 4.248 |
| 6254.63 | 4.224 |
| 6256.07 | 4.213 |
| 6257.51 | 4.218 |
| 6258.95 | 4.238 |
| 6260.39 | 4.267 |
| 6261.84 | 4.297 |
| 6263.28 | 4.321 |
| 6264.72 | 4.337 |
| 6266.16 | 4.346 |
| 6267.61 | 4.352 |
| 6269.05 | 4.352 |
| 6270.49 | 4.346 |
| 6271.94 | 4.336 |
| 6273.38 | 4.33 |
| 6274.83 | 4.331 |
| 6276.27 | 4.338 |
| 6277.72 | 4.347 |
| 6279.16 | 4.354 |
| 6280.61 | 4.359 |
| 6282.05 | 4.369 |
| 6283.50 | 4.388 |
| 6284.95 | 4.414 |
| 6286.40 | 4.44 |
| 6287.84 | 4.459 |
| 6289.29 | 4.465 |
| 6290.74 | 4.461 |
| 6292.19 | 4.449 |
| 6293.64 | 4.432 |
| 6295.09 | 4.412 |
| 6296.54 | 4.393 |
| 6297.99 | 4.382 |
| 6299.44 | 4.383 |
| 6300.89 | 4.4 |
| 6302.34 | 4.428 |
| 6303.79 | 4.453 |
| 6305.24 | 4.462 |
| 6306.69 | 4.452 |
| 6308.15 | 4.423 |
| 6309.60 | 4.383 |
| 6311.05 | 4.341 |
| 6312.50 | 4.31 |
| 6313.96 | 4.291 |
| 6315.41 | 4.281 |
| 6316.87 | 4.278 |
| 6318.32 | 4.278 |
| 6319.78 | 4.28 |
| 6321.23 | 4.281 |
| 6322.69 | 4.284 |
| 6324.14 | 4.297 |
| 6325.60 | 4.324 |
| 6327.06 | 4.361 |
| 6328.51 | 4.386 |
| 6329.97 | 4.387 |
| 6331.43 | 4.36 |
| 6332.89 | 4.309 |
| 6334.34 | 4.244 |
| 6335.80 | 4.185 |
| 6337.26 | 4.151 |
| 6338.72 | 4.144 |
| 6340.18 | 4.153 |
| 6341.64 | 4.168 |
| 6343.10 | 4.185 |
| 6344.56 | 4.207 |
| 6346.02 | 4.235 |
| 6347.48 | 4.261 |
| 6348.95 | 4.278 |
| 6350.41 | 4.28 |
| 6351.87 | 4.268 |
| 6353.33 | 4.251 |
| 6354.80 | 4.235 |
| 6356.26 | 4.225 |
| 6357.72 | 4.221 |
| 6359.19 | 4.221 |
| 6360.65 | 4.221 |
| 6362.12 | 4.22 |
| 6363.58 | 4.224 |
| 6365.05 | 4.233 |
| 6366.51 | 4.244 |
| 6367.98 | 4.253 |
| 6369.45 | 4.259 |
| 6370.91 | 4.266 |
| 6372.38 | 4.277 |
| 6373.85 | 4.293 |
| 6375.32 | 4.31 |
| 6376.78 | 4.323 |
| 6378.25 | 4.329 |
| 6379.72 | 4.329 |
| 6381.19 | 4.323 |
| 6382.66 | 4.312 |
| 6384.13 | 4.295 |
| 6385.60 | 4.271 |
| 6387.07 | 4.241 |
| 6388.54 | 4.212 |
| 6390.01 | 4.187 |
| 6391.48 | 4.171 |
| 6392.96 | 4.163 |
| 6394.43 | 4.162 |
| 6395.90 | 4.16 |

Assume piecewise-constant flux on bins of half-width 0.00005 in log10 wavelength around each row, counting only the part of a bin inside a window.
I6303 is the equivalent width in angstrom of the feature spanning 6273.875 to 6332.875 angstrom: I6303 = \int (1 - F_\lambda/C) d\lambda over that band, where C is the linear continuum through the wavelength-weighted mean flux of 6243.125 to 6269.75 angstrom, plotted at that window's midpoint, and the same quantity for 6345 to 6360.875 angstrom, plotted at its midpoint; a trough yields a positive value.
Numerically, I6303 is -1.5 angstrom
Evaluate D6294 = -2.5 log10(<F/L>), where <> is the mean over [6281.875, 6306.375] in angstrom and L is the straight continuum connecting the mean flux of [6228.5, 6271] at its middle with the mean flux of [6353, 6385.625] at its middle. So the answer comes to -0.03 mag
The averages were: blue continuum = 4.33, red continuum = 4.27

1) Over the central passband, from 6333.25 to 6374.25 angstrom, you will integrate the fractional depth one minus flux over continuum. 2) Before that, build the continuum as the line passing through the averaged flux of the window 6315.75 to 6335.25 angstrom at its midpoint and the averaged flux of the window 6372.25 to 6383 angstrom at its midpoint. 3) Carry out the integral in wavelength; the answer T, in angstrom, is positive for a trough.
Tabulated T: 0.8 angstrom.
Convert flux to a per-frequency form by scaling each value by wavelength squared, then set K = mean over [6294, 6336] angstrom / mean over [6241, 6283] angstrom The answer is 1.03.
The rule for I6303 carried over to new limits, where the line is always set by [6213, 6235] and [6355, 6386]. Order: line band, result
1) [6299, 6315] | -0.3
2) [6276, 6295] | -0.4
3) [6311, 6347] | 0.2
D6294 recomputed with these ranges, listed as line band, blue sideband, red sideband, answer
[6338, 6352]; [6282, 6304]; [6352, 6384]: 0.025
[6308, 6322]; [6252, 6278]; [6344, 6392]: -0.008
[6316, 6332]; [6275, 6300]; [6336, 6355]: -0.009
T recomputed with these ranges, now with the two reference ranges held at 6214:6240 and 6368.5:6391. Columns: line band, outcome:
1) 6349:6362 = 0.17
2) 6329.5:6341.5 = 0.21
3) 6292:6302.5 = -0.17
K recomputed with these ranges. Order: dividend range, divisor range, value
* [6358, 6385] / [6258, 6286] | 1.02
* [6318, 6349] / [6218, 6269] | 1.01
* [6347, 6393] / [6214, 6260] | 1.02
